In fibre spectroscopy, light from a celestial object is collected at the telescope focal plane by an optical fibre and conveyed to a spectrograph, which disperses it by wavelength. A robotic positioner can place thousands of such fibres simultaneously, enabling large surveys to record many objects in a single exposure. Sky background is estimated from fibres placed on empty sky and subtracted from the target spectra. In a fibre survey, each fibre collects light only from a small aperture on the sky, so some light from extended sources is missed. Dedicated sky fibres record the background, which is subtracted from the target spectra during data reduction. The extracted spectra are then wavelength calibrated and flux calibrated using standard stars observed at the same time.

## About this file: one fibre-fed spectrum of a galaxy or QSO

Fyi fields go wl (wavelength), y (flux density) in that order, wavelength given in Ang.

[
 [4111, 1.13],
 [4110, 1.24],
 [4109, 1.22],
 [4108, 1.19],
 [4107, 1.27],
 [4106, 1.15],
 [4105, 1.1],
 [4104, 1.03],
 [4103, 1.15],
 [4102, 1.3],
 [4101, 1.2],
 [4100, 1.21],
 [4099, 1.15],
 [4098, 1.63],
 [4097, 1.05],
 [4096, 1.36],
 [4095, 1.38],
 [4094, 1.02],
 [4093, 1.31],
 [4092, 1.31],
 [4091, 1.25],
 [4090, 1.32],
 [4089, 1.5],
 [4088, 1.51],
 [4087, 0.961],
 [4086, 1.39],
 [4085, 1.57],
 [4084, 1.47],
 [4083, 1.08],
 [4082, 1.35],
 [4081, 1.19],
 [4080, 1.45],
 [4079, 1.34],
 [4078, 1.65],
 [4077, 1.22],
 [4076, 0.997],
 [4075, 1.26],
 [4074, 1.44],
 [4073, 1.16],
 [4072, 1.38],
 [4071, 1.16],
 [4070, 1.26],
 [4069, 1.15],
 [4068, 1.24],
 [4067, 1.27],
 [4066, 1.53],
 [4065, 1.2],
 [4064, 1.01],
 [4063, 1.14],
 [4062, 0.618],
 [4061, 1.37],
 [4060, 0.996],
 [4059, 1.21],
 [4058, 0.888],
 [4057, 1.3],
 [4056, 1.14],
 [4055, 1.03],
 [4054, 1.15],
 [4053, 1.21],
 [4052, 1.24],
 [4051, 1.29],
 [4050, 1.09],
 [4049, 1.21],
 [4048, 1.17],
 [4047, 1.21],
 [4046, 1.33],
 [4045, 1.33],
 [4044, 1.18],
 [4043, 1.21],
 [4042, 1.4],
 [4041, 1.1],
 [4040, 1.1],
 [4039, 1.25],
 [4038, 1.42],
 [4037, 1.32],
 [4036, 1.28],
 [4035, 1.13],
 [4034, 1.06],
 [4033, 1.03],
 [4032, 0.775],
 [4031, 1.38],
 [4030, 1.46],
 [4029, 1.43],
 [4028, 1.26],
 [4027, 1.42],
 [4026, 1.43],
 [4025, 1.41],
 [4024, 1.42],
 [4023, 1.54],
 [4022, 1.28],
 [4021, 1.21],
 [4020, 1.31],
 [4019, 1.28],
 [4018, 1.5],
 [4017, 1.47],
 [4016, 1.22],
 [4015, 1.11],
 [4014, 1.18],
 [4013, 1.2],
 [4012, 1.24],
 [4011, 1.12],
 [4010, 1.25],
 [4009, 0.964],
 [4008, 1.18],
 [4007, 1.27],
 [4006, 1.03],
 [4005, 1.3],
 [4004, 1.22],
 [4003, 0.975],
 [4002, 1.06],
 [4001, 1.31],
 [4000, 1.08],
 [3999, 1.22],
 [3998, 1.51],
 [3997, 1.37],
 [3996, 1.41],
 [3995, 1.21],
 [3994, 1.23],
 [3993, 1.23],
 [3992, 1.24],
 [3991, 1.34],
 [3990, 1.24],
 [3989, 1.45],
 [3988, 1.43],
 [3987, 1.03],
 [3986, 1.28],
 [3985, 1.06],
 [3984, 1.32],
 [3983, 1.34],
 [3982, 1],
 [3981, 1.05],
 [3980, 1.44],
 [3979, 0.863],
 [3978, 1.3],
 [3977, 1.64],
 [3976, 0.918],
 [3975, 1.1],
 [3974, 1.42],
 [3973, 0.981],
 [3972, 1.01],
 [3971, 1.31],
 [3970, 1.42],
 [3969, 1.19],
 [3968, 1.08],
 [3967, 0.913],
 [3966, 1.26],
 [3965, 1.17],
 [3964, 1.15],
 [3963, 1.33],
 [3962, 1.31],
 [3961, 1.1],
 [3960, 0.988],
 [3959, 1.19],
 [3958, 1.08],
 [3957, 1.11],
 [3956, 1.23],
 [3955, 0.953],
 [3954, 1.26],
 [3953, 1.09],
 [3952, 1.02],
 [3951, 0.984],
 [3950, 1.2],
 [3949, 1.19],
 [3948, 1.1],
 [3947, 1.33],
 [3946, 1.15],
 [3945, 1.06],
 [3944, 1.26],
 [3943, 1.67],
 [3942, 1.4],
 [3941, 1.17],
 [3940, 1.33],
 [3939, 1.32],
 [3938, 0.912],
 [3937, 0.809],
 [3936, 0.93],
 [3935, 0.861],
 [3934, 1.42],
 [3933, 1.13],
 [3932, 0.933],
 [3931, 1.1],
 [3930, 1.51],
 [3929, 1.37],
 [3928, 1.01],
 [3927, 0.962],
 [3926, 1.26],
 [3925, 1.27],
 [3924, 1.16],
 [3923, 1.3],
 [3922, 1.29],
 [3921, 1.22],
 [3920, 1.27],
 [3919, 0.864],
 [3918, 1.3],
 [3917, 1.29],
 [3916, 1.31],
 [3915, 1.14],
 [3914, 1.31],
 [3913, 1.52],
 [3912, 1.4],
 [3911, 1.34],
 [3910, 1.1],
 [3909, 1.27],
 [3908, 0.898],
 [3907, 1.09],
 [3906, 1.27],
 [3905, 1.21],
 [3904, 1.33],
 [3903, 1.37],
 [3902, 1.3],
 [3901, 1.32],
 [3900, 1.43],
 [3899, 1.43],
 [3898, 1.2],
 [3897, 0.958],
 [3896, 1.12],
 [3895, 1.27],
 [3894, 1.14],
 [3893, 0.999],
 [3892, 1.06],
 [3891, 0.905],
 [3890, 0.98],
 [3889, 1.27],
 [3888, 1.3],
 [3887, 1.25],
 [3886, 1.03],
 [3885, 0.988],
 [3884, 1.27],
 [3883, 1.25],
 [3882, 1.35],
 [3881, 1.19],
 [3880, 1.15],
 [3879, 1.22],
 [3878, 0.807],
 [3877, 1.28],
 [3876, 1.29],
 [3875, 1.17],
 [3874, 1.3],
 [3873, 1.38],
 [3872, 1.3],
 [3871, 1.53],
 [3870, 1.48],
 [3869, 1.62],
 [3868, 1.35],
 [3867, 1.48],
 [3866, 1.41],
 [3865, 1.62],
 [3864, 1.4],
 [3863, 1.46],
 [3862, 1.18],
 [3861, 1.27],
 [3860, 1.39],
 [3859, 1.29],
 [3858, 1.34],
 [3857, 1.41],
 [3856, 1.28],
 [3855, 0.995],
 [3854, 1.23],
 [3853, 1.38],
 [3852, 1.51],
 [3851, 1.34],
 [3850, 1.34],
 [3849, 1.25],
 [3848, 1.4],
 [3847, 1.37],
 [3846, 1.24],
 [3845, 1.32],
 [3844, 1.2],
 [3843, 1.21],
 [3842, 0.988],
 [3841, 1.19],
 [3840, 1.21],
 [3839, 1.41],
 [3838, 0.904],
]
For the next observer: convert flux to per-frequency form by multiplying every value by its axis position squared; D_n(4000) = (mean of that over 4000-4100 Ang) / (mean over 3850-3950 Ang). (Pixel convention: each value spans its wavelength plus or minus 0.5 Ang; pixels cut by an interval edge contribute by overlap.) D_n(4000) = 1.08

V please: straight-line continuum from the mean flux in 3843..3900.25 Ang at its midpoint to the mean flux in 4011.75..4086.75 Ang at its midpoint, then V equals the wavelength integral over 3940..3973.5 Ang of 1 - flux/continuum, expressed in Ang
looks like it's 2.3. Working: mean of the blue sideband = 1.27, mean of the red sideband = 1.25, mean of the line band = 1.17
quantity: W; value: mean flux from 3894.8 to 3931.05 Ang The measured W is 1.24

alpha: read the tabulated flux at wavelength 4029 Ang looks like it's 1.43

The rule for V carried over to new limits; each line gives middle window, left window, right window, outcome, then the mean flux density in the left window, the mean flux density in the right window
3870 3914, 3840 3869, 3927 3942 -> 0.4 Ang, 1.32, 1.13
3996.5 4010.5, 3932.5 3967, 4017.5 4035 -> 0.7 Ang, 1.16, 1.3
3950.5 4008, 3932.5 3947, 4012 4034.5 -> 1.8 Ang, 1.18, 1.29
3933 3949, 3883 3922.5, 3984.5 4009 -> 0.5 Ang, 1.21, 1.23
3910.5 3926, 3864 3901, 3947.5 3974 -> -0.8 Ang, 1.25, 1.14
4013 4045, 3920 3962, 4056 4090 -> -1.4 Ang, 1.16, 1.25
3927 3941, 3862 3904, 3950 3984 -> 0.9 Ang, 1.26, 1.16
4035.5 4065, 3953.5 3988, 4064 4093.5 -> 2.1 Ang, 1.17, 1.3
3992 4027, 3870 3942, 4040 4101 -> -0.9 Ang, 1.2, 1.24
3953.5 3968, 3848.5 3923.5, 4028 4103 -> 1.2 Ang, 1.26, 1.24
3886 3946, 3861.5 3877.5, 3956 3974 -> 3.7 Ang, 1.39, 1.16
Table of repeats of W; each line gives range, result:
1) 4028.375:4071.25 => 1.19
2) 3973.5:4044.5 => 1.25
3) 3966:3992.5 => 1.21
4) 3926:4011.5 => 1.18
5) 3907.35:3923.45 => 1.24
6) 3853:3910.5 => 1.25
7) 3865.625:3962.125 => 1.21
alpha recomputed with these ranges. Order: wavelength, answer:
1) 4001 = 1.31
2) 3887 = 1.25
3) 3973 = 0.981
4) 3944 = 1.26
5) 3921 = 1.22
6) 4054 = 1.15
